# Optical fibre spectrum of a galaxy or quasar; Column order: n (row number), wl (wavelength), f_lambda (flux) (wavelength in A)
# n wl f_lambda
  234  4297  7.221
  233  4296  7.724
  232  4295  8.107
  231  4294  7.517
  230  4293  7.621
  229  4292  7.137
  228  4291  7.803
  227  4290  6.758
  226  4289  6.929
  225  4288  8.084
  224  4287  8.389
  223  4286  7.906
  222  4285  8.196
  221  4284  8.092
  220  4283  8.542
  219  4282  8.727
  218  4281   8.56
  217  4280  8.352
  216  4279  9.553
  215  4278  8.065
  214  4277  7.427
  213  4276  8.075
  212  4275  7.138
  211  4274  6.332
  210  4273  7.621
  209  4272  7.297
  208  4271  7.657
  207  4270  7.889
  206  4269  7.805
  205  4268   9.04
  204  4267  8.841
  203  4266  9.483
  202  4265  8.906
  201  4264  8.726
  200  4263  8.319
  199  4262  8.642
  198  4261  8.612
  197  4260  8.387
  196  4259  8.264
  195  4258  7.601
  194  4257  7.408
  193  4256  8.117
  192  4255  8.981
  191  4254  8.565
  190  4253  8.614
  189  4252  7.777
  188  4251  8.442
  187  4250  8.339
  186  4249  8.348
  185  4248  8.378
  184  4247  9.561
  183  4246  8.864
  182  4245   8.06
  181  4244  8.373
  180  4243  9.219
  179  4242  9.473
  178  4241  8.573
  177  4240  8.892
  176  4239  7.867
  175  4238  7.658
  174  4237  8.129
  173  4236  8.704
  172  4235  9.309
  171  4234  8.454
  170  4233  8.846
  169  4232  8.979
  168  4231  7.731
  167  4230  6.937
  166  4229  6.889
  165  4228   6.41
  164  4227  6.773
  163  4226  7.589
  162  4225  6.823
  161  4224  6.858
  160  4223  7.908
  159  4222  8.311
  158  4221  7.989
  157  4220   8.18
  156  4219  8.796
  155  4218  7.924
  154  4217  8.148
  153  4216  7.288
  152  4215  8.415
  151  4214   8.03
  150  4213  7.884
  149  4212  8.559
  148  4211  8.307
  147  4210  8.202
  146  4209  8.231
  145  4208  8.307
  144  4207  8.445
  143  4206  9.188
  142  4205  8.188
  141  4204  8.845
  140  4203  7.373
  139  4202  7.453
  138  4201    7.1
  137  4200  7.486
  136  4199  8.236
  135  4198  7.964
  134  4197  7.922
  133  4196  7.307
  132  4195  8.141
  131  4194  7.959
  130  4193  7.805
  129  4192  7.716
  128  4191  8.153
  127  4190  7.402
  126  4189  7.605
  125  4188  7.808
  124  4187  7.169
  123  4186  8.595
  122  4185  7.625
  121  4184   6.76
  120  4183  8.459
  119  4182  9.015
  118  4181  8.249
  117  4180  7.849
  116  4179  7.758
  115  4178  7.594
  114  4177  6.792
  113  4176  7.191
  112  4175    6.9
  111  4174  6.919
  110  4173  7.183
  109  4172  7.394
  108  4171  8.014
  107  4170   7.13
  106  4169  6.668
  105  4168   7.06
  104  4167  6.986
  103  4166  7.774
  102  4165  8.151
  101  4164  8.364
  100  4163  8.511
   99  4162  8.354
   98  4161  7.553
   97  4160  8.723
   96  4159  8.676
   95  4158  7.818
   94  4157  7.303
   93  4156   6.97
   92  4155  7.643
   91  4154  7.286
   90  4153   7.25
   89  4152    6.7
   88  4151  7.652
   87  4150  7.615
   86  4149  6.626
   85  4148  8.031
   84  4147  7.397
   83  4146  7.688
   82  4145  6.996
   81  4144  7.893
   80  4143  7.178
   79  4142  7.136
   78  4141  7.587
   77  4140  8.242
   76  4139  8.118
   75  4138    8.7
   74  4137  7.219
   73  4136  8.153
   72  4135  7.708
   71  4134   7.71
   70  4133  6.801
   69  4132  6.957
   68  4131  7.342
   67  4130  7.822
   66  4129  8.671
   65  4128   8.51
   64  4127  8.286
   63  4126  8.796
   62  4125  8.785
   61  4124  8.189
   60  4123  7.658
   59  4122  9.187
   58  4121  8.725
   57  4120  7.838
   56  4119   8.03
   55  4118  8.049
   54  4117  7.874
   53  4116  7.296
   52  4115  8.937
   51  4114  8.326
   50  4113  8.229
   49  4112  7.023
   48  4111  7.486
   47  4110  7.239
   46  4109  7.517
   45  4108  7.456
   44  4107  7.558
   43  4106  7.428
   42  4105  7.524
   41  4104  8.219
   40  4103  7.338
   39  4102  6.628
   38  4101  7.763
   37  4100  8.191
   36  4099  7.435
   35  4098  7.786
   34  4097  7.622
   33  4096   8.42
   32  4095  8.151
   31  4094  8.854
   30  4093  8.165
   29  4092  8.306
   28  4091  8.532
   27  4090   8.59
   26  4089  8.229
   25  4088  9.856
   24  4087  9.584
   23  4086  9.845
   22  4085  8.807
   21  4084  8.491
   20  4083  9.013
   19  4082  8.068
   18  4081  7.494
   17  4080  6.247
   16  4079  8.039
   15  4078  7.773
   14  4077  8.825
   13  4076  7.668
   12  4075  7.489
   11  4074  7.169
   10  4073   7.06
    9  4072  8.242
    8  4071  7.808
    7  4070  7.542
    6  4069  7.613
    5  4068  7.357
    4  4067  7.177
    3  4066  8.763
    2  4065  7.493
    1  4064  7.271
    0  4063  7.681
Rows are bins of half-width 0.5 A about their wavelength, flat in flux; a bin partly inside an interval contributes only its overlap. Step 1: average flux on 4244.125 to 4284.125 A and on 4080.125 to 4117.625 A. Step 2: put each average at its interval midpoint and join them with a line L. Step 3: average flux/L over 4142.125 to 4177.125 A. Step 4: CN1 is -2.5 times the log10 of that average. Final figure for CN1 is 0.090 mag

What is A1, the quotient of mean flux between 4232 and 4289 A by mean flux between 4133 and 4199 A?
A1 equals 1.09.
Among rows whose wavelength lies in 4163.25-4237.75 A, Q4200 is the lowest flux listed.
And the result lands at 6.41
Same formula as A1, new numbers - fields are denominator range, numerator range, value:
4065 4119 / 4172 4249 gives 1.00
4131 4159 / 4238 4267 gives 1.13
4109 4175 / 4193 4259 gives 1.05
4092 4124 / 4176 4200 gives 0.99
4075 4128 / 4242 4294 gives 1.01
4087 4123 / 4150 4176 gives 0.94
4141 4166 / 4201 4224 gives 1.06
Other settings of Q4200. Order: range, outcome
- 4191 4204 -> 7.1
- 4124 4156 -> 6.626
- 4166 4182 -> 6.668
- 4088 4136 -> 6.628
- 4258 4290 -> 6.332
